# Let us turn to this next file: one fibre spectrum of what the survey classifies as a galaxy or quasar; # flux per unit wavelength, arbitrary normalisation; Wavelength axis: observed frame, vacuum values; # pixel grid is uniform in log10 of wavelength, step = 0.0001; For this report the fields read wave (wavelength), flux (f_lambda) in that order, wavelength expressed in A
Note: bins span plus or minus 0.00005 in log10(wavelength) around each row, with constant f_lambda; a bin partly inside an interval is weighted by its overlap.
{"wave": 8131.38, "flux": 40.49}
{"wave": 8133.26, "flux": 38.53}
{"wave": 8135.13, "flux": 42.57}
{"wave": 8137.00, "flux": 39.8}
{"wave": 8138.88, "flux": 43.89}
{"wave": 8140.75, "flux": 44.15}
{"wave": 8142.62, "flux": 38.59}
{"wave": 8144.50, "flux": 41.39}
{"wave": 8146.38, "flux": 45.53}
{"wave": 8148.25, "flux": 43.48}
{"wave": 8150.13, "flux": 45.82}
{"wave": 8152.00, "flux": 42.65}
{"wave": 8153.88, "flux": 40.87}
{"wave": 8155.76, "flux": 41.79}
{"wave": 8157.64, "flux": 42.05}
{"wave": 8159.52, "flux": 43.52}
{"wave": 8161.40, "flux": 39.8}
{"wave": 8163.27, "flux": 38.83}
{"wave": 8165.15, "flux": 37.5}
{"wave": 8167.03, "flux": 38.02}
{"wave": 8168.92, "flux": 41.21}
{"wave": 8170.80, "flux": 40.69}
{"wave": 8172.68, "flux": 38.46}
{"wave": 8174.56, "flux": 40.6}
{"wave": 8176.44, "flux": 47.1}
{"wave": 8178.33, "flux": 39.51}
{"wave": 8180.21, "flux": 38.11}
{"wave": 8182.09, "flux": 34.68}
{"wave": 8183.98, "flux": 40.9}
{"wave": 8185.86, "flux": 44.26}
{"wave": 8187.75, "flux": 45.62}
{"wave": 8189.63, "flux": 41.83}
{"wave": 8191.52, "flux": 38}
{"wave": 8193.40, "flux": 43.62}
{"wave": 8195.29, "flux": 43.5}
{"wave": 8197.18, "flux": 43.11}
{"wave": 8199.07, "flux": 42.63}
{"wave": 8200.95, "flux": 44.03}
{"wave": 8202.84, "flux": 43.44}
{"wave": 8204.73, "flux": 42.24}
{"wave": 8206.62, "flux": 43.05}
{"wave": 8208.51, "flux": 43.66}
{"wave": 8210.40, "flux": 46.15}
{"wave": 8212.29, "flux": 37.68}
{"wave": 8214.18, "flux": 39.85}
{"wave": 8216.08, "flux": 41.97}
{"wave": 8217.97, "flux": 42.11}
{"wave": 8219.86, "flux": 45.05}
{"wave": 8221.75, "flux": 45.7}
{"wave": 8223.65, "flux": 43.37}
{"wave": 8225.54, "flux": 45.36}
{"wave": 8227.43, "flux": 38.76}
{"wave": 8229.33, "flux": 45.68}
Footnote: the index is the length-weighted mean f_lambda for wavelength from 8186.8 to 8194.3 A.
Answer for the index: 42.3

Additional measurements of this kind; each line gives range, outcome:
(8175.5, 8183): 39.9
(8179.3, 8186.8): 39.5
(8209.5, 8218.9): 41.5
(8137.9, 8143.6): 42.2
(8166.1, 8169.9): 39.5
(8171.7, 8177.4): 42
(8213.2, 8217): 40.8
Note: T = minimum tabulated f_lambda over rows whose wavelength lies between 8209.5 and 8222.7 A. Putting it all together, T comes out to 37.68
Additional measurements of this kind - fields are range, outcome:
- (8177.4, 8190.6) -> 34.68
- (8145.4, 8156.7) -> 40.87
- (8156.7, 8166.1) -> 37.5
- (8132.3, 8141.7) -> 38.53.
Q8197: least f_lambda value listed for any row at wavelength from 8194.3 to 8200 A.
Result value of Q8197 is 42.63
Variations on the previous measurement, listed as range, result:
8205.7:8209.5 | 43.05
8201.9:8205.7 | 42.24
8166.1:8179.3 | 38.02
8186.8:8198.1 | 38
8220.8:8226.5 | 43.37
